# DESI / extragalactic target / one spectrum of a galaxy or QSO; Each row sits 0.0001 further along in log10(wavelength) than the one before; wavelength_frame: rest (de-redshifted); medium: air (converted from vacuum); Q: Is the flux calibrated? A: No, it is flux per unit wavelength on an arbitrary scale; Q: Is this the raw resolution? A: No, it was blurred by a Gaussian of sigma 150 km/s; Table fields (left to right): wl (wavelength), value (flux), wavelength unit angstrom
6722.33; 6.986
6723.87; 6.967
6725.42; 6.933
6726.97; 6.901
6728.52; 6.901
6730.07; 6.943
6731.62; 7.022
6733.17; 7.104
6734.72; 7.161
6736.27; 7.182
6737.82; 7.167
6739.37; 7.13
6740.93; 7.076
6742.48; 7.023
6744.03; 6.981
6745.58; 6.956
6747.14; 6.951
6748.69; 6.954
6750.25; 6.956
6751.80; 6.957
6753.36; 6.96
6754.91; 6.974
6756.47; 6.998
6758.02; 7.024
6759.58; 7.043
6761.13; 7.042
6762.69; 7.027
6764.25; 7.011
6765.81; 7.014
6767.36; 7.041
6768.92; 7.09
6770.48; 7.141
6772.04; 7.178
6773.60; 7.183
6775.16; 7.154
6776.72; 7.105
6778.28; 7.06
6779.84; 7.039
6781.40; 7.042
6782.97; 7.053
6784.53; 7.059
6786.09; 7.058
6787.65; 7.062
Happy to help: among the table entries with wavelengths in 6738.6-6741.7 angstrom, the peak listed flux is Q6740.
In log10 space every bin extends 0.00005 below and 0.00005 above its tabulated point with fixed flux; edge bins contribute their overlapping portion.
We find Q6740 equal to 7.13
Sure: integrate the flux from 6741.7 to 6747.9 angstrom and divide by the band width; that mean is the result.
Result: 6.98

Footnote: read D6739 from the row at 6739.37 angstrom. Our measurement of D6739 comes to 7.13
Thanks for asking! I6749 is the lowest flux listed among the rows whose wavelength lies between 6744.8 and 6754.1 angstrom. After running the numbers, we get 6.951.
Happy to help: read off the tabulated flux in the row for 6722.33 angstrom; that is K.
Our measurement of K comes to 6.986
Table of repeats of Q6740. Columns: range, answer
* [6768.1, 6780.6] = 7.183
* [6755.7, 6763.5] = 7.043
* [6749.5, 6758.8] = 7.024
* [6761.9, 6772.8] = 7.178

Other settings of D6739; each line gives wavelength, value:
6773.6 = 7.183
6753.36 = 6.96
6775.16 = 7.154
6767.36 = 7.041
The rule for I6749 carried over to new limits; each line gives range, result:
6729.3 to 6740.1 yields 6.943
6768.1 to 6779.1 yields 7.06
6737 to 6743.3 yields 7.023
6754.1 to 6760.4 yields 6.974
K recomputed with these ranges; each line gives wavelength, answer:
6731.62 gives 7.022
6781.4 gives 7.042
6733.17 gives 7.104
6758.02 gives 7.024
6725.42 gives 6.933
